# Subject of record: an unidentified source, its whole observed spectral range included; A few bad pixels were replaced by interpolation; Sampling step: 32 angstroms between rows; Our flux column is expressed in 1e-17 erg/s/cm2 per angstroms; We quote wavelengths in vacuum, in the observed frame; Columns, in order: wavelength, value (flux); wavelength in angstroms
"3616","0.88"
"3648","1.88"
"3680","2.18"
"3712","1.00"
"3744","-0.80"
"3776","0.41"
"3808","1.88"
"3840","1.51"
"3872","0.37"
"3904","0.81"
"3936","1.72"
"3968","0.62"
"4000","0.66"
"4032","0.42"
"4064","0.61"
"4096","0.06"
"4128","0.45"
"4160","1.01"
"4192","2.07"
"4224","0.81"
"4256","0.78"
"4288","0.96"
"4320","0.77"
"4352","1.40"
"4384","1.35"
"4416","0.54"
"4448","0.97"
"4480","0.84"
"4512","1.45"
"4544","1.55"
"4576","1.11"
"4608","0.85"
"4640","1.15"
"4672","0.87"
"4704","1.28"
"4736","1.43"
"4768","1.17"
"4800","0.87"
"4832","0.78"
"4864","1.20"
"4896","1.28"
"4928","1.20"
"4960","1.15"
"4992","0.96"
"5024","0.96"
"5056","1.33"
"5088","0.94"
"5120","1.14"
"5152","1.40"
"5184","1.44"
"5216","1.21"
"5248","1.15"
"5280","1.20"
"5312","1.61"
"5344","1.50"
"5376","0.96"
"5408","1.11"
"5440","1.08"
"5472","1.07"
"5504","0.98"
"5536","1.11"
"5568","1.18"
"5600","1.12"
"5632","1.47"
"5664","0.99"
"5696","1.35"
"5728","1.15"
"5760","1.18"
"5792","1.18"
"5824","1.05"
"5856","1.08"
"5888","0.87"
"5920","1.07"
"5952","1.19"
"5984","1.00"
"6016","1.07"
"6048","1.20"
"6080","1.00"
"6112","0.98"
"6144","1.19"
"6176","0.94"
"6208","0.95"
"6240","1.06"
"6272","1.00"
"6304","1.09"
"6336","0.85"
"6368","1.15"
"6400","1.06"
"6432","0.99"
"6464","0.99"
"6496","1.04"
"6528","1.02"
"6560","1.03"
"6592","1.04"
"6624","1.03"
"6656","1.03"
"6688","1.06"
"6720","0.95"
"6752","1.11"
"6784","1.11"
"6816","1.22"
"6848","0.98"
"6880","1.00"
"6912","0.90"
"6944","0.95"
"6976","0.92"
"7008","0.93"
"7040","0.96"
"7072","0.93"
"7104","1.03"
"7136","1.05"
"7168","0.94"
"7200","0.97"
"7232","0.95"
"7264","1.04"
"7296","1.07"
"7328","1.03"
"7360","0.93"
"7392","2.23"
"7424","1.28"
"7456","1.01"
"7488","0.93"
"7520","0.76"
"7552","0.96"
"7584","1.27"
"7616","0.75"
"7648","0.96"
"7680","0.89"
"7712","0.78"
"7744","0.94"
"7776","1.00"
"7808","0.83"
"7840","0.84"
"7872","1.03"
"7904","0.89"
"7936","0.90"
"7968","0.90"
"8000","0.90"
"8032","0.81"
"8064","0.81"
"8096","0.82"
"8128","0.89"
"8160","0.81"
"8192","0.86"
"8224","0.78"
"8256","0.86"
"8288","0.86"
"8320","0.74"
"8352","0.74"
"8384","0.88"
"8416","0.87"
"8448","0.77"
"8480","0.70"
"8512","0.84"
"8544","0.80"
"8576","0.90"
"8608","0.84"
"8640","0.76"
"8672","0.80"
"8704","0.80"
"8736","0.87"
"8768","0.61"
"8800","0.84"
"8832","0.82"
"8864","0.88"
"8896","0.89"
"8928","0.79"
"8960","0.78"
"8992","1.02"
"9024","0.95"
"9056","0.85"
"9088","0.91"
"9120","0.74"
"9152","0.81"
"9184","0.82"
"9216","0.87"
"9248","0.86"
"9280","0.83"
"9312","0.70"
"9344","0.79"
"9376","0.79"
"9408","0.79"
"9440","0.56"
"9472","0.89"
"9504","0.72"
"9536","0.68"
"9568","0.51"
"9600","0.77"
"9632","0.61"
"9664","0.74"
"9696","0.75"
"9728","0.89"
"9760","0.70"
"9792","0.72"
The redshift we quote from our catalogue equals 0.13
